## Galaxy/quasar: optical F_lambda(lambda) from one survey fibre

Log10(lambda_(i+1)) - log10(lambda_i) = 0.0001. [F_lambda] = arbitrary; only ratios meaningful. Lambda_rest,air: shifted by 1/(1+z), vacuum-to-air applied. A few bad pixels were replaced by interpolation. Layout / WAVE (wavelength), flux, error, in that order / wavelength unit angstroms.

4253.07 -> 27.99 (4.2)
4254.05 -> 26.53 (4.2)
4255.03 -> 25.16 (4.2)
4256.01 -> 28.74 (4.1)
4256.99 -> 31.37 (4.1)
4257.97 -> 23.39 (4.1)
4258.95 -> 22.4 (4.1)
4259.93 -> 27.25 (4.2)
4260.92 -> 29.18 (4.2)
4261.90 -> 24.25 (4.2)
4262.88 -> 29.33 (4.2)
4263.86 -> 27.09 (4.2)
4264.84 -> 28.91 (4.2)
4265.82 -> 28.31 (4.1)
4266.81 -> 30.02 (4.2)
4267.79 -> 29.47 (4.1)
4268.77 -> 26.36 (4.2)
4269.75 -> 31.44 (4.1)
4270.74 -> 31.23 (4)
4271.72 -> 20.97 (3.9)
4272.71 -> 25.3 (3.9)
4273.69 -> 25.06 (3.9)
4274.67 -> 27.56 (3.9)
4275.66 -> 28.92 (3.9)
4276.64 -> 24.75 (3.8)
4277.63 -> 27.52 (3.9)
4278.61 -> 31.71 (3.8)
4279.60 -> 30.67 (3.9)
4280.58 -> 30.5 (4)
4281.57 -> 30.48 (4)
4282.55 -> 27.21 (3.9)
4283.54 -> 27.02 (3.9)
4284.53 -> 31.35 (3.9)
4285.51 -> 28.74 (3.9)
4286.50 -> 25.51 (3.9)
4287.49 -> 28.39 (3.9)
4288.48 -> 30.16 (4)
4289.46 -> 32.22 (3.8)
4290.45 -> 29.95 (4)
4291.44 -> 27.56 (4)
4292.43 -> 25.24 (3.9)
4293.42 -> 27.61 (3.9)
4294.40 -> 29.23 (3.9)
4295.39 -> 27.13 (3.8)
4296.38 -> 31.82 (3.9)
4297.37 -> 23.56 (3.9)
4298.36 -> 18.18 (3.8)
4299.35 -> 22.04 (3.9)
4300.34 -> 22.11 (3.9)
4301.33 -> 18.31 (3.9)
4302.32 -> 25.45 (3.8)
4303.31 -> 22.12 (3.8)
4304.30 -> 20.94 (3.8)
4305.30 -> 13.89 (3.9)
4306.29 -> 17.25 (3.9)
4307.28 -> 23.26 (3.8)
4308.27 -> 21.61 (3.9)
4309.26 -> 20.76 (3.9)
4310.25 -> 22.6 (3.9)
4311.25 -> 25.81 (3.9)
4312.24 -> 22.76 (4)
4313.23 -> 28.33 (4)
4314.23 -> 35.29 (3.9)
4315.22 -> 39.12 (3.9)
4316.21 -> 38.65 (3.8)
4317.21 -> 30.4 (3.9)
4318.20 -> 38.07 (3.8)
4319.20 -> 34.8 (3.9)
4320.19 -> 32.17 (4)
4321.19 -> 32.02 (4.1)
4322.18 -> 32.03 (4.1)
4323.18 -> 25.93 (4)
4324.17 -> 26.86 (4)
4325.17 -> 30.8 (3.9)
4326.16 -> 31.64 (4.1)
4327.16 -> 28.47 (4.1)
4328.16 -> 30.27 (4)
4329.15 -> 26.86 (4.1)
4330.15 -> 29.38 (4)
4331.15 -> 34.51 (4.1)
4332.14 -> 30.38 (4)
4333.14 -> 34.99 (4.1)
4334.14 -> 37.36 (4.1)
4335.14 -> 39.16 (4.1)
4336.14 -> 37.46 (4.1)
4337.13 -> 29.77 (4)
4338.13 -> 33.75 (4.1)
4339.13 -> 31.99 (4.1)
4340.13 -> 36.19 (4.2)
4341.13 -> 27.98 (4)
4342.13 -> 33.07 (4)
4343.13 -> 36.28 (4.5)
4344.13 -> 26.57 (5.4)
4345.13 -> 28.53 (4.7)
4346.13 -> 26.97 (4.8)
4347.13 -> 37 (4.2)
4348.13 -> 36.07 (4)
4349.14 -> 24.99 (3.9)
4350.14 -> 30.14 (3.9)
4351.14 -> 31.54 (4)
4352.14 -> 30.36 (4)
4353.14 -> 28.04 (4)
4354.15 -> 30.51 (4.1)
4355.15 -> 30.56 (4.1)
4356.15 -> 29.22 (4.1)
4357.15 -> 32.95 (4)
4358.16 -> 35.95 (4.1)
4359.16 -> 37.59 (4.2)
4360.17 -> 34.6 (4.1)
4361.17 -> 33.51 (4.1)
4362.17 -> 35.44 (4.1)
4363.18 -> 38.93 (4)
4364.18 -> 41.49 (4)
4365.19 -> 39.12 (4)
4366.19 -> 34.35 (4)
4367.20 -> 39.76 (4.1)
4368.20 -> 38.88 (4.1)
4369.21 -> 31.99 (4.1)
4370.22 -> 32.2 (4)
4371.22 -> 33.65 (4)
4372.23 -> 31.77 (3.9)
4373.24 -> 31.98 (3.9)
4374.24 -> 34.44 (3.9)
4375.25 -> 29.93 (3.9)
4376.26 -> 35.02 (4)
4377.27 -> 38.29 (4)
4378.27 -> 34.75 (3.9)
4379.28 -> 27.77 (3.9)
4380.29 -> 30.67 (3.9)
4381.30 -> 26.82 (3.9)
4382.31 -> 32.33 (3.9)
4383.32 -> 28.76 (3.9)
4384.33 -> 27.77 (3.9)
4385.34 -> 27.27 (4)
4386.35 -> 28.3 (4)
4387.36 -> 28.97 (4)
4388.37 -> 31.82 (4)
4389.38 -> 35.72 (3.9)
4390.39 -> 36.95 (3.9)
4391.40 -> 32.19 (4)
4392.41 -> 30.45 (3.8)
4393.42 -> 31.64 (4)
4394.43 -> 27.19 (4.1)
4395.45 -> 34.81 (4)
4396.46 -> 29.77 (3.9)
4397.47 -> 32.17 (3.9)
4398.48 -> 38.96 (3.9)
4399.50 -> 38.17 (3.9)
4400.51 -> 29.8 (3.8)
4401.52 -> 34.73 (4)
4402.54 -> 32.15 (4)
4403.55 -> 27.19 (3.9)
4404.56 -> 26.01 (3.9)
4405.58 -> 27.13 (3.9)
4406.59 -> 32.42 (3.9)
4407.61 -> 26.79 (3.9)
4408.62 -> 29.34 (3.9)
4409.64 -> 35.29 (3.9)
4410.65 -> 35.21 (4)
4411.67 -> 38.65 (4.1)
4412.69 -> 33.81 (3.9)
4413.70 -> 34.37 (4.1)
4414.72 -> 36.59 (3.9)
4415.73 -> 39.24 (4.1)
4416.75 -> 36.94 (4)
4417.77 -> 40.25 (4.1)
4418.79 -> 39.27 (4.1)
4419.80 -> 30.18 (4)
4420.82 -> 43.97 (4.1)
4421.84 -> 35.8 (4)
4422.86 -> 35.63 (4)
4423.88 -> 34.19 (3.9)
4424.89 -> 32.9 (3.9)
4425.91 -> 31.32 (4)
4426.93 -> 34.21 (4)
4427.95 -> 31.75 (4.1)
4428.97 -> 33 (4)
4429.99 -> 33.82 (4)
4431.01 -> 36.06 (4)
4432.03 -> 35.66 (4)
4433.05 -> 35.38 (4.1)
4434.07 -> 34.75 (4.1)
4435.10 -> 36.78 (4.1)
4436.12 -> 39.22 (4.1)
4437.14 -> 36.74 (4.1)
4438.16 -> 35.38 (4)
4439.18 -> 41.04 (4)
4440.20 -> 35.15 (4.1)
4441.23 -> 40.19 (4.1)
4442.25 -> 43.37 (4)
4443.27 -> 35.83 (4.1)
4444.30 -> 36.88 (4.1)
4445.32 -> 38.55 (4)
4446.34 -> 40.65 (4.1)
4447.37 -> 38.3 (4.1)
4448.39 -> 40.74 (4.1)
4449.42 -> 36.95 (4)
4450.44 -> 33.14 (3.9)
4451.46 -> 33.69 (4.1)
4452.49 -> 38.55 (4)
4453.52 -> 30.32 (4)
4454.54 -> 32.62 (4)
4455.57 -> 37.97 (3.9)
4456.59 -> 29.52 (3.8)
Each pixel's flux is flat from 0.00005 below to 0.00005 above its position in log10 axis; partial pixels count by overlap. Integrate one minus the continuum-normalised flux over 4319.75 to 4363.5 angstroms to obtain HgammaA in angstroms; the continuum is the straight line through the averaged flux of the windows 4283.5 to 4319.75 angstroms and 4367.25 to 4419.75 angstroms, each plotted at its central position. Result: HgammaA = -4.0 angstroms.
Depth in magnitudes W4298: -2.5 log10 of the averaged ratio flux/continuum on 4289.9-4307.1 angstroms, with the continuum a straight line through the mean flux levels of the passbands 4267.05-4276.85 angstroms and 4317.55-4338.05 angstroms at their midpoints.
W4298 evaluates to 0.24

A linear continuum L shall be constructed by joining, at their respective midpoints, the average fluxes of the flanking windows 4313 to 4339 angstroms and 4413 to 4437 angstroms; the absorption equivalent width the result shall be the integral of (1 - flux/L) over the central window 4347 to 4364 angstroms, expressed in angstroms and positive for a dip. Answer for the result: 0.4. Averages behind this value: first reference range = 32.7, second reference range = 35.7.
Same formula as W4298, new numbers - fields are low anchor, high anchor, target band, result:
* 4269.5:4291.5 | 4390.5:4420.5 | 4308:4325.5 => -0.005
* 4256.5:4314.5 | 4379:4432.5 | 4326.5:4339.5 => -0.130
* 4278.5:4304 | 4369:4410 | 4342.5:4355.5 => -0.034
